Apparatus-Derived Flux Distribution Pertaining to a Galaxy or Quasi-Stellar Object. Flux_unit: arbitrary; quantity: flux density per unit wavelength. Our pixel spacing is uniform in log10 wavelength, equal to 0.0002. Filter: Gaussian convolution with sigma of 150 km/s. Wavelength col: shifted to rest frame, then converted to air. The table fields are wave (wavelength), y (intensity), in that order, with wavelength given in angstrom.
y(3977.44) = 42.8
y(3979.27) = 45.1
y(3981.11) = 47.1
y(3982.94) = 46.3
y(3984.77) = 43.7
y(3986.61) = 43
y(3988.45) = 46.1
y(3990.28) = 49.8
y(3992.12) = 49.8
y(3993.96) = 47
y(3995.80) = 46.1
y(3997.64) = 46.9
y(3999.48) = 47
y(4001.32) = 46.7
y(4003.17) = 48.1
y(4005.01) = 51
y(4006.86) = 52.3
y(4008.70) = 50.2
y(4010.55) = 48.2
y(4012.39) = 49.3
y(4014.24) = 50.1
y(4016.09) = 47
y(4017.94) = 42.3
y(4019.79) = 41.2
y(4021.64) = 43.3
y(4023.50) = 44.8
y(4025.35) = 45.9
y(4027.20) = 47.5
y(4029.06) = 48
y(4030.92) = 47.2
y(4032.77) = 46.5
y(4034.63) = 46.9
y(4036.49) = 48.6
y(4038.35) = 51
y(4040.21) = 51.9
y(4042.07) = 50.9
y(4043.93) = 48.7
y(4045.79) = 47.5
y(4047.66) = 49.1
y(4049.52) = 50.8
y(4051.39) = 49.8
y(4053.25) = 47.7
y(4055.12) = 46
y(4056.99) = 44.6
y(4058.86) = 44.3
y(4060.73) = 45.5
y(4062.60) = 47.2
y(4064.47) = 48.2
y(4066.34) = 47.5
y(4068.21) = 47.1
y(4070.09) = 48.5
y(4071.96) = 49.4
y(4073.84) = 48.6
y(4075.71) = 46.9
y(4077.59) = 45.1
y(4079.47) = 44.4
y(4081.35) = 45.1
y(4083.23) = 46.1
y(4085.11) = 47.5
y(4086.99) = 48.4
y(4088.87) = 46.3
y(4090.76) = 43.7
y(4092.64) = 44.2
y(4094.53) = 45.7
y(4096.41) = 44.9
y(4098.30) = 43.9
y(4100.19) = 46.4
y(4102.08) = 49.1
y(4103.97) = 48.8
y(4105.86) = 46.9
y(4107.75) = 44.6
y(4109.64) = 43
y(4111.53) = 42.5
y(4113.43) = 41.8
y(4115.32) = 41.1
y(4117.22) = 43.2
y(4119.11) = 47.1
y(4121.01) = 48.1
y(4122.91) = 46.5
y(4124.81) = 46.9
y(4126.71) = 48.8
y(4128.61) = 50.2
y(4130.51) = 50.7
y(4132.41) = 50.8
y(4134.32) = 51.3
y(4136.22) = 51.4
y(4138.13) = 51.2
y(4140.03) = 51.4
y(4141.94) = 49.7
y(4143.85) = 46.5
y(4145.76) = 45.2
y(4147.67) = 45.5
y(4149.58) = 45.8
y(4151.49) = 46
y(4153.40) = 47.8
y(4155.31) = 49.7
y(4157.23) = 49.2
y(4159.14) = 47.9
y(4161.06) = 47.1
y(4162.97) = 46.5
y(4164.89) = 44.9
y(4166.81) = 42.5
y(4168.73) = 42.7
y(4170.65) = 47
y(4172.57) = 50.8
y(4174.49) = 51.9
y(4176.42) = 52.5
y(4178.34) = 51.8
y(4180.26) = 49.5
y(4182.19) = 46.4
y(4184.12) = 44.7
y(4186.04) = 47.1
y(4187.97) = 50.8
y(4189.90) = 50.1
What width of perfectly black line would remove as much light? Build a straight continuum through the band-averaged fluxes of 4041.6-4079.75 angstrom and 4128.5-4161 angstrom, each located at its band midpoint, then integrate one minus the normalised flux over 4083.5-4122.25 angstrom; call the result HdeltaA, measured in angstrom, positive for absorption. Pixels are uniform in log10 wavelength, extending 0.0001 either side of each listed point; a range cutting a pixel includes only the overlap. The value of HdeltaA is 2.2 angstrom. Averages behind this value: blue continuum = 47.5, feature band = 45.4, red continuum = 48.8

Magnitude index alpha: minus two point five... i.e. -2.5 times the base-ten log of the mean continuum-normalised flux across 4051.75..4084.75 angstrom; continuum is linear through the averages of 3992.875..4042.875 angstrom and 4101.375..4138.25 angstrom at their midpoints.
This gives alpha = 0.02 mag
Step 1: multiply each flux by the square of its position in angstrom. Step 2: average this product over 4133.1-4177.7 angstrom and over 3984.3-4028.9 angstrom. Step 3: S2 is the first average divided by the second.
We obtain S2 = 1.10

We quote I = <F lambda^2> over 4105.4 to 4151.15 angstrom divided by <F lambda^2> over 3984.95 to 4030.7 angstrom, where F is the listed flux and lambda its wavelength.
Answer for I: 1.06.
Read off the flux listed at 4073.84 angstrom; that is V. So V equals 48.6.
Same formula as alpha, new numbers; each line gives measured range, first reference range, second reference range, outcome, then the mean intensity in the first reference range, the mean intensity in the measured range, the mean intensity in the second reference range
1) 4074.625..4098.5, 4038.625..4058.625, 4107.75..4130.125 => 0.03 mag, 48.6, 45.6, 45.5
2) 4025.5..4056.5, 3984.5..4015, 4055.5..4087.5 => -0.03 mag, 48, 48.5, 46.7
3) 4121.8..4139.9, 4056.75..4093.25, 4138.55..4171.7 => -0.07 mag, 46.5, 49.8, 46.9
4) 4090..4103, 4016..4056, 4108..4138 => 0.04 mag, 47.4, 45.4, 47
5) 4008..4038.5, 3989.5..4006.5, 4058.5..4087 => 0.02 mag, 48.2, 46.8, 46.9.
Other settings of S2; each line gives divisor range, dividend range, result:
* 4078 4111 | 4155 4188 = 1.08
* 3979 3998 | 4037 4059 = 1.08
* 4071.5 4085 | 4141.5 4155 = 1.04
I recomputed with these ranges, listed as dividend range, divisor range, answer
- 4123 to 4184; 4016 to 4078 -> 1.08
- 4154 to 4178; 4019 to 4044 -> 1.08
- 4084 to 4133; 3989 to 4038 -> 1.02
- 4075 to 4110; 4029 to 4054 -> 0.96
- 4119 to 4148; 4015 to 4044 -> 1.10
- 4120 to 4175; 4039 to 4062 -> 1.05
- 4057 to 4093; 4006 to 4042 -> 1.00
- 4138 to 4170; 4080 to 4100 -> 1.06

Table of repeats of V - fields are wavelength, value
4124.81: 46.9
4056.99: 44.6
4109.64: 43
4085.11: 47.5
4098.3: 43.9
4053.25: 47.7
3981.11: 47.1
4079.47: 44.4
